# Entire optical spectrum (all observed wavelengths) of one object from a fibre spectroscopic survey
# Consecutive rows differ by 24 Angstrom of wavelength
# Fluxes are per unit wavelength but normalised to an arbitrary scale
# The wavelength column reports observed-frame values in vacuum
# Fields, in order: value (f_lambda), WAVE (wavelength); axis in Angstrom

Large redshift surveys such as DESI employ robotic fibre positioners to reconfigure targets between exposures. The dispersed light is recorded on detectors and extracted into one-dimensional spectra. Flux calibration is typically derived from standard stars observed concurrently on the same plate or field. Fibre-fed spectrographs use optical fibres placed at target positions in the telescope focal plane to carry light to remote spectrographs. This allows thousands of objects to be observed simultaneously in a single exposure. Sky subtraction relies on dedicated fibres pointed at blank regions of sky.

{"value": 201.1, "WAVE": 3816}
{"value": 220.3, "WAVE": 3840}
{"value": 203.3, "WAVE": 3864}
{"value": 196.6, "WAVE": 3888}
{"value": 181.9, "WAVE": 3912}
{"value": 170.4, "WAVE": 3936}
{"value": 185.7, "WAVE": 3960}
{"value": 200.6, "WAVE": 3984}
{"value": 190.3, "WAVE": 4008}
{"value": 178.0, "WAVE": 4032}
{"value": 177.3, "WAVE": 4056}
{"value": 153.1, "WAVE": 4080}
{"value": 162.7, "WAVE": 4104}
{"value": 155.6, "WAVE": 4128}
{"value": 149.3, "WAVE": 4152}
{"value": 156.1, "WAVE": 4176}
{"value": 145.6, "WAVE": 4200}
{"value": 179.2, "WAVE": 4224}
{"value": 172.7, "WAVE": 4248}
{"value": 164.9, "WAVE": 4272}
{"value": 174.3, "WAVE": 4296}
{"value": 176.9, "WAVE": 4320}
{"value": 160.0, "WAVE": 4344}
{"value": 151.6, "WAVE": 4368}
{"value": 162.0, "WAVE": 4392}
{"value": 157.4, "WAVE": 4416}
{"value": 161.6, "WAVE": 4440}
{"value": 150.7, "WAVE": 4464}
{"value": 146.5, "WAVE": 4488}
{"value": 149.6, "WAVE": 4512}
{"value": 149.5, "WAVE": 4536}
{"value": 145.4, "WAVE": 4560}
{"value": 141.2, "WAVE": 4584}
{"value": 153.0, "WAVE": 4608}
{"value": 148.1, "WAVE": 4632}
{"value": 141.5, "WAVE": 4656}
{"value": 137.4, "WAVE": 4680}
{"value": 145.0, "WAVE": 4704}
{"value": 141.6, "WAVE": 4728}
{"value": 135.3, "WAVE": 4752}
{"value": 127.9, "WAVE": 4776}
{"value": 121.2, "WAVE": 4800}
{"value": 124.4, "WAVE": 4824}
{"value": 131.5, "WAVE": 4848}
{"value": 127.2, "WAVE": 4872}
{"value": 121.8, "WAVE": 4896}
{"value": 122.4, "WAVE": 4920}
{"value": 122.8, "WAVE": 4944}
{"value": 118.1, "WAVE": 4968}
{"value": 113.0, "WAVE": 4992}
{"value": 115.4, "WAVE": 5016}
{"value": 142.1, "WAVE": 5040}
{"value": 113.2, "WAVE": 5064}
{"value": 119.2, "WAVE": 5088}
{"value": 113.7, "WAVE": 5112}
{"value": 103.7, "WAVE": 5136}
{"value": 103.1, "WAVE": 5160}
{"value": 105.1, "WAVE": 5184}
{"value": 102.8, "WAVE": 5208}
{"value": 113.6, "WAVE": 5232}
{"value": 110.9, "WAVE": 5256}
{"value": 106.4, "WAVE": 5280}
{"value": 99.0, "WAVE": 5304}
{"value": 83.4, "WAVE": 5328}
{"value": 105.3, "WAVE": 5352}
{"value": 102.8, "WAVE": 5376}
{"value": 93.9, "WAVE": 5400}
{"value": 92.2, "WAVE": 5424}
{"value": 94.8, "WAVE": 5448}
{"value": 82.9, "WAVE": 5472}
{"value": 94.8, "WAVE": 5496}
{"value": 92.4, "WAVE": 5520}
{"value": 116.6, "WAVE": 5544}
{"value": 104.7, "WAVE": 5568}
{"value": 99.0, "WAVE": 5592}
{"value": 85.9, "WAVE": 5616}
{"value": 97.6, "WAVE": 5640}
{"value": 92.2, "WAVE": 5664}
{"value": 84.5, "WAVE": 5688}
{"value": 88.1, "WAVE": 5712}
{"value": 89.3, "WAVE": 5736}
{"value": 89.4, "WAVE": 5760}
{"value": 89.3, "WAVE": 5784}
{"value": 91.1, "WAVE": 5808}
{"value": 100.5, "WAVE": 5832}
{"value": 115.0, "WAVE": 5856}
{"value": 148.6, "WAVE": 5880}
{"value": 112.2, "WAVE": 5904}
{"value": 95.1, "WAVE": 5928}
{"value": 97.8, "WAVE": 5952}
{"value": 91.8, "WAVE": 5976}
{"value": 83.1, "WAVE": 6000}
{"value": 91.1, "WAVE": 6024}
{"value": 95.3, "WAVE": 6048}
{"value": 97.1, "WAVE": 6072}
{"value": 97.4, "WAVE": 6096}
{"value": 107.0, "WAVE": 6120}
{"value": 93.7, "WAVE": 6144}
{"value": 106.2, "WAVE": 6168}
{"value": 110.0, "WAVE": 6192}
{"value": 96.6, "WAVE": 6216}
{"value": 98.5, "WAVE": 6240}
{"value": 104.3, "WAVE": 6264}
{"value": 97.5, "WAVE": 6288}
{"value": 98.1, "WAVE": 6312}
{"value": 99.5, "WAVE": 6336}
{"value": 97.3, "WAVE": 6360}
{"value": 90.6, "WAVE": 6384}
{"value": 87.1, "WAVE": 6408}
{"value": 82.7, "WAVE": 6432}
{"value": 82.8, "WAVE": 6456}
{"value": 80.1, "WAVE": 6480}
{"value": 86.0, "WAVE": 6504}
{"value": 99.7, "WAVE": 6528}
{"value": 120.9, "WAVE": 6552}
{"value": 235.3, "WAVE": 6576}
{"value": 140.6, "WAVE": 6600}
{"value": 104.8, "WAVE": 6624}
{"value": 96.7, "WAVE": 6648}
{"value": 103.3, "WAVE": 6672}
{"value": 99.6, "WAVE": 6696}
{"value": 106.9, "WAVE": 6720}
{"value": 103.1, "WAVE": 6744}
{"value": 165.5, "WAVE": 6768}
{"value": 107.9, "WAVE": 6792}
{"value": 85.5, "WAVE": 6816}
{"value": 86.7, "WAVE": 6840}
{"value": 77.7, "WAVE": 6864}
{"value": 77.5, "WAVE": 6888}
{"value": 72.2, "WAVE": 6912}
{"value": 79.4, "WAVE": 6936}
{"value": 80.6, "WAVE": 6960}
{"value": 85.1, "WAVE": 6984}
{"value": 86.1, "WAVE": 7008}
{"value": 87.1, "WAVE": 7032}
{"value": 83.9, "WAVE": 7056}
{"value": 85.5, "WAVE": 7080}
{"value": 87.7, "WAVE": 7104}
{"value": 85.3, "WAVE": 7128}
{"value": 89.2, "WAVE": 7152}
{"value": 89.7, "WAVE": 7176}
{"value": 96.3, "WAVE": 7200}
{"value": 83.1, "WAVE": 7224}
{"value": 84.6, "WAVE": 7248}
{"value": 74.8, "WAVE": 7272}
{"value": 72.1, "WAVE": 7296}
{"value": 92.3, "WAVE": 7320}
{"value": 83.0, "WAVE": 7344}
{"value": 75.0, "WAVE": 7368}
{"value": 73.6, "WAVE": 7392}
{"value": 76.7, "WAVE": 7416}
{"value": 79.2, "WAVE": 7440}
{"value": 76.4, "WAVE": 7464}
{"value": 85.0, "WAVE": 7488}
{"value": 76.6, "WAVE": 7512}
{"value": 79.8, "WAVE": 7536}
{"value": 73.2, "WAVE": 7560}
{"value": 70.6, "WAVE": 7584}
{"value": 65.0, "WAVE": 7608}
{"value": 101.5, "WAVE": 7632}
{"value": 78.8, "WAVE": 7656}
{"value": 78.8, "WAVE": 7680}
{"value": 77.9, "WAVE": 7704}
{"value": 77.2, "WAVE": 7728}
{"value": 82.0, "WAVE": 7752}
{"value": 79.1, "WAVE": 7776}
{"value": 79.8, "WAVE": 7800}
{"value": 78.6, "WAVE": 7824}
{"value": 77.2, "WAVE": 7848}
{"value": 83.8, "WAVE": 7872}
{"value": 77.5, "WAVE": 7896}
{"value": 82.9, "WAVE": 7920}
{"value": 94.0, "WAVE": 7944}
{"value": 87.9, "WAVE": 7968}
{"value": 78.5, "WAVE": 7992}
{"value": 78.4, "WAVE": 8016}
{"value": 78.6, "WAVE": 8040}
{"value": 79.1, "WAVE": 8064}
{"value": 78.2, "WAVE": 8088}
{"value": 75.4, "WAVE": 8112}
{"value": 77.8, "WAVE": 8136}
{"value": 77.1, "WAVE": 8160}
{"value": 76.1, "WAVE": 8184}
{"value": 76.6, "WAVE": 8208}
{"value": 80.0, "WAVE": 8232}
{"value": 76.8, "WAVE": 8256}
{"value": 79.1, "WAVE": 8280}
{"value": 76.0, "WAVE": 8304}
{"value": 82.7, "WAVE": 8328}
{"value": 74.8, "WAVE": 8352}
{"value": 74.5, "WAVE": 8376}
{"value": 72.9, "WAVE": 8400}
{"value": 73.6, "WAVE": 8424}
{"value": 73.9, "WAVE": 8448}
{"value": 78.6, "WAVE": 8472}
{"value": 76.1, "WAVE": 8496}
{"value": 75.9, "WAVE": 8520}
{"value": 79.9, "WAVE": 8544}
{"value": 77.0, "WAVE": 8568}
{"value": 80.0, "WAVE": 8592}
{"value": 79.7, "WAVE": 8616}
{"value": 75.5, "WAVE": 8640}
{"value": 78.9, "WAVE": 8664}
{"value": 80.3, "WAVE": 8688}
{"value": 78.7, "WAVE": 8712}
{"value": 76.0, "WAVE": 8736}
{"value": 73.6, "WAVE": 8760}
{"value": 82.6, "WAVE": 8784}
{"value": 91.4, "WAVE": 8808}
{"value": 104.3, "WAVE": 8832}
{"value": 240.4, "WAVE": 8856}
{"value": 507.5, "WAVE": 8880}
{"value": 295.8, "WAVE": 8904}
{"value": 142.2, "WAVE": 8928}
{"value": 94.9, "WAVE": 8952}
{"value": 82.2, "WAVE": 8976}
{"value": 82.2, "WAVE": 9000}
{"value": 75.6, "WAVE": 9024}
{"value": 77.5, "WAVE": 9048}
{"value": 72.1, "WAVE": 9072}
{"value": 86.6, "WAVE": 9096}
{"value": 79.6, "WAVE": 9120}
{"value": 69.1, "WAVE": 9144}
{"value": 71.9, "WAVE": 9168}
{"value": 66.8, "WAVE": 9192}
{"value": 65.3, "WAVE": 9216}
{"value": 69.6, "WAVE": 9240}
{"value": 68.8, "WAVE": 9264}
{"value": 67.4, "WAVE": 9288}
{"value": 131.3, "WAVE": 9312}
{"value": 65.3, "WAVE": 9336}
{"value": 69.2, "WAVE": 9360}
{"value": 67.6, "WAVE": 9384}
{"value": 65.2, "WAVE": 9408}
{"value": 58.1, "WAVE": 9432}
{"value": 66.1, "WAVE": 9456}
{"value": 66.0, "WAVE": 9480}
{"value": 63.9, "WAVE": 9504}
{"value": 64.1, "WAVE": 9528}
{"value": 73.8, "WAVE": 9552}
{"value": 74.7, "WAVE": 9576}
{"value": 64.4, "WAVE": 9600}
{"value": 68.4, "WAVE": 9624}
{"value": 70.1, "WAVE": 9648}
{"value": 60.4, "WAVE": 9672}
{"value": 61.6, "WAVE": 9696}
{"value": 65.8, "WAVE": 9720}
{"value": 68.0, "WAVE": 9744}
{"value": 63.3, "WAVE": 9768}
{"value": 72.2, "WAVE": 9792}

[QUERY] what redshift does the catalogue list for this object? 0.35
